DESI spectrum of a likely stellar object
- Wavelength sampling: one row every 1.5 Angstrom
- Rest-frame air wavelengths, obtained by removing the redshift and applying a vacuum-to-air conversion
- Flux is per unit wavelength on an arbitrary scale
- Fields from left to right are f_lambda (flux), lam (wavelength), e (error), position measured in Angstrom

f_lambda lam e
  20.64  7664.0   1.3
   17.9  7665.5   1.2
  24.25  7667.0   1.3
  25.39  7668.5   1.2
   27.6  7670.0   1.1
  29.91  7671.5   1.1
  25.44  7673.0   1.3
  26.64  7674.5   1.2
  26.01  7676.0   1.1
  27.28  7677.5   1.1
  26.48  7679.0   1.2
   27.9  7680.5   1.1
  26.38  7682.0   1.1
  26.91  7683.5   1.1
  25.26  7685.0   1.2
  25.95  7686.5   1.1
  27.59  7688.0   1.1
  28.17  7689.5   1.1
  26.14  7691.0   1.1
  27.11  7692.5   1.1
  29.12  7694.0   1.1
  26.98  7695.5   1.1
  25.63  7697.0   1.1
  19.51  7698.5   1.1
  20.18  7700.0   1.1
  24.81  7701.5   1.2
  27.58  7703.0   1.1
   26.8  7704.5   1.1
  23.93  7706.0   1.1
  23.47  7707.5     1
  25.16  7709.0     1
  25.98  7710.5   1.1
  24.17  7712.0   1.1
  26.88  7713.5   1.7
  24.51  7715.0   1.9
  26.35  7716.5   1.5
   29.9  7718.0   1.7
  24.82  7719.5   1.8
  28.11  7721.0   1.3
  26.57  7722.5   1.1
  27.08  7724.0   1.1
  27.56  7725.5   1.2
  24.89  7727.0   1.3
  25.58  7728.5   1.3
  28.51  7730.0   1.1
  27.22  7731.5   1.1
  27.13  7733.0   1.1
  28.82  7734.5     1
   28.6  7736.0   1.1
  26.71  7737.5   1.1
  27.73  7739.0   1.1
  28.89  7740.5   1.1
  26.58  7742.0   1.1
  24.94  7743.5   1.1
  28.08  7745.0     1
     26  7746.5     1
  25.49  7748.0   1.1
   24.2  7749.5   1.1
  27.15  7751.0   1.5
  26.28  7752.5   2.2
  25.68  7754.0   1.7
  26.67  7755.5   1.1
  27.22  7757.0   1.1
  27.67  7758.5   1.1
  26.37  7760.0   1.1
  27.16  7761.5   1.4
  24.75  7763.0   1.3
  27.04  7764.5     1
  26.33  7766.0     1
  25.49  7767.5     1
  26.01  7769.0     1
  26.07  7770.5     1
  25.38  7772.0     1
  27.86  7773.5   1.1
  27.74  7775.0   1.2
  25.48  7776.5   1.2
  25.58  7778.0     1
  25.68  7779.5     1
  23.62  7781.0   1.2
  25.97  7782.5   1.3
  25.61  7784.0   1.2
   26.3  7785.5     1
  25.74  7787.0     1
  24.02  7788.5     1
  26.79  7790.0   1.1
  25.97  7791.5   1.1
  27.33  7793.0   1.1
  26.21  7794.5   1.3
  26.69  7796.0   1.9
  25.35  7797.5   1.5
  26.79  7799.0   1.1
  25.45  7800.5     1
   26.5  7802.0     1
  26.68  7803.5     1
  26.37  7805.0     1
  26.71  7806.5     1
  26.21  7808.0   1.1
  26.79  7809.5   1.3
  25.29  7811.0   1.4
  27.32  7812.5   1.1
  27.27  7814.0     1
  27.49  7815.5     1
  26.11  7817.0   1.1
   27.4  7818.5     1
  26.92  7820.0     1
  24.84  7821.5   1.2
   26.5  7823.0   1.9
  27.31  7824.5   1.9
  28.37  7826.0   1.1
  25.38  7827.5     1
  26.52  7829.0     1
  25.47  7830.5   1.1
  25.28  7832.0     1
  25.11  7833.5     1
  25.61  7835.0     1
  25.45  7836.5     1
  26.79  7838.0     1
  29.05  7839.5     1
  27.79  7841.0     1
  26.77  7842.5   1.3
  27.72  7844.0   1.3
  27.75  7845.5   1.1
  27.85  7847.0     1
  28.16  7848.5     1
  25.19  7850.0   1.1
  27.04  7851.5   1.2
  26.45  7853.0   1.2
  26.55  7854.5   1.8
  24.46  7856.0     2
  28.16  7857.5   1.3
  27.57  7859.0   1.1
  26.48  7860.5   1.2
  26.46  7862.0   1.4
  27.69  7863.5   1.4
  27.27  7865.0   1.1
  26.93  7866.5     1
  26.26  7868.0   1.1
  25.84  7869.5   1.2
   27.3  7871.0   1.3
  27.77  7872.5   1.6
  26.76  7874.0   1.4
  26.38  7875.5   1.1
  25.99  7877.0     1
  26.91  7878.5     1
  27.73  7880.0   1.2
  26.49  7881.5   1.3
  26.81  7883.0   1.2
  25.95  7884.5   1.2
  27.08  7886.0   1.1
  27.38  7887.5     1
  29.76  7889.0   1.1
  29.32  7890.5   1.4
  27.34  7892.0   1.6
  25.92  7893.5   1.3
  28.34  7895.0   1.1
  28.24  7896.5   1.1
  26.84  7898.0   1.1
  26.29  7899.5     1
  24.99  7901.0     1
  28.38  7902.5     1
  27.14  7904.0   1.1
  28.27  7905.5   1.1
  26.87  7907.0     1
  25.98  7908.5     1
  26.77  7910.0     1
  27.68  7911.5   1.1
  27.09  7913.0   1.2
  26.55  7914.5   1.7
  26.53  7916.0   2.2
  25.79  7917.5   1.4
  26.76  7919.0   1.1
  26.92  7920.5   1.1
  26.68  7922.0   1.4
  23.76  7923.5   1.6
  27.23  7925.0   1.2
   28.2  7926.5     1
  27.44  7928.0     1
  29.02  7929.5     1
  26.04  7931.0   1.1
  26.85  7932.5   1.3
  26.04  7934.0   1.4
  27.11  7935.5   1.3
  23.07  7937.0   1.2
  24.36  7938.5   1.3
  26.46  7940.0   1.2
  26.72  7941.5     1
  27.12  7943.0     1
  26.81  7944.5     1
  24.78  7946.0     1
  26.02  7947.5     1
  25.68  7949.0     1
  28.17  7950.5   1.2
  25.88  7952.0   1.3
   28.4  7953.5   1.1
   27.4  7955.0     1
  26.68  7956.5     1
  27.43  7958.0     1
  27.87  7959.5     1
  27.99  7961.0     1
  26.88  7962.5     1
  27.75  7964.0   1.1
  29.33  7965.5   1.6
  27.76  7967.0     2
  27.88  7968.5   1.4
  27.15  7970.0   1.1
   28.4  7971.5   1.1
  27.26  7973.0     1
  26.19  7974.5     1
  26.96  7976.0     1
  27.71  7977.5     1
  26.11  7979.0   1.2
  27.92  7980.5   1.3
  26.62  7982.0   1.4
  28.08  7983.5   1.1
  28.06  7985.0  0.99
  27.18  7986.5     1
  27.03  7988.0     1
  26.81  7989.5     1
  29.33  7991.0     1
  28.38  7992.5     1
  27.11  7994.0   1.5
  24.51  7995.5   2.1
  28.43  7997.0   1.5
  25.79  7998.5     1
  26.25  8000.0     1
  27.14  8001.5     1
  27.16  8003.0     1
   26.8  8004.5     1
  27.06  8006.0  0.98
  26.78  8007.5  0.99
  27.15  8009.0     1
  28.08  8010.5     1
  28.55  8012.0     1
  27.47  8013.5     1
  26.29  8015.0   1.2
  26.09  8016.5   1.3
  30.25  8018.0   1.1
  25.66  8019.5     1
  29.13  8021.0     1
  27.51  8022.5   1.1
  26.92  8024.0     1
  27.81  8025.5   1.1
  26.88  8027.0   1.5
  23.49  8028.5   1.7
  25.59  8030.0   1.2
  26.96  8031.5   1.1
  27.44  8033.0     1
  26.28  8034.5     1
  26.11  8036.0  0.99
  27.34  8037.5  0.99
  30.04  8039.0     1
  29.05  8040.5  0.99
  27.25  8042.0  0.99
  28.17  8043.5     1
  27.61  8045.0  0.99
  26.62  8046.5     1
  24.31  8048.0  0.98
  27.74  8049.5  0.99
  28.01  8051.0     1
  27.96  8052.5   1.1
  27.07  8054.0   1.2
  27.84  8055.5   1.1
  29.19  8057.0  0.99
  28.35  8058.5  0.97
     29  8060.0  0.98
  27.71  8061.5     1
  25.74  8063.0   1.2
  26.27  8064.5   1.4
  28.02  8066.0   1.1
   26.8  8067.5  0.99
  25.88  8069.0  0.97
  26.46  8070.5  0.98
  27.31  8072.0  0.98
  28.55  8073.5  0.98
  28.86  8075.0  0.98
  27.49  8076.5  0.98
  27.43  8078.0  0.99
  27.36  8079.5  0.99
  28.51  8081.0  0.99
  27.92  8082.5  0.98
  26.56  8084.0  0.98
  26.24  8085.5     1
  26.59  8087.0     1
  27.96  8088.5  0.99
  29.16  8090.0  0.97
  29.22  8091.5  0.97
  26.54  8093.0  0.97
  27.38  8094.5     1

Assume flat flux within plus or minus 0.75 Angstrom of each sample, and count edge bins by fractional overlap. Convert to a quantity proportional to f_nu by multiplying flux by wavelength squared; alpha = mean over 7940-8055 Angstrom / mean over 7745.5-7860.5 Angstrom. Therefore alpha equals 1.08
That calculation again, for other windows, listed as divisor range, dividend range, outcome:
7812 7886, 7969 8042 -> 1.06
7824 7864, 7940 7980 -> 1.05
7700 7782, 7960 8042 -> 1.11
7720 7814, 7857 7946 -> 1.05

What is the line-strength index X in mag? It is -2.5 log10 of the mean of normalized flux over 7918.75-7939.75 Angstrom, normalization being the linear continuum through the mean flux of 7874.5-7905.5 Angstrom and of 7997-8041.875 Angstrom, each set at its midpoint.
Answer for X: 0.03 mag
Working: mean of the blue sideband 27.2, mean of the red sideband 27.2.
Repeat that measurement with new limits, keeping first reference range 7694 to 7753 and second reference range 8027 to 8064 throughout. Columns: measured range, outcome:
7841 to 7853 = -0.02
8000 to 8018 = 0.00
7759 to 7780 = 0.00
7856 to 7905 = -0.02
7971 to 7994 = -0.02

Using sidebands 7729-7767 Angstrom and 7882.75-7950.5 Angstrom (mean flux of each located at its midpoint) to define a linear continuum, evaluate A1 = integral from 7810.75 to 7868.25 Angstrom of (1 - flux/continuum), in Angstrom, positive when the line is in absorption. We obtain 0.1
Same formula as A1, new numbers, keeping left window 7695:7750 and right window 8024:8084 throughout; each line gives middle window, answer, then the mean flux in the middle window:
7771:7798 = 0.4 Angstrom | 26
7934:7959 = 0.5 Angstrom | 26.4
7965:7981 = -0.3 Angstrom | 27.5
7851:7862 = 0.0 Angstrom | 26.6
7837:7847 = -0.4 Angstrom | 27.6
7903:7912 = -0.1 Angstrom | 27.1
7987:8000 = 0.0 Angstrom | 27.1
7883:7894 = -0.3 Angstrom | 27.5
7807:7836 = 0.1 Angstrom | 26.4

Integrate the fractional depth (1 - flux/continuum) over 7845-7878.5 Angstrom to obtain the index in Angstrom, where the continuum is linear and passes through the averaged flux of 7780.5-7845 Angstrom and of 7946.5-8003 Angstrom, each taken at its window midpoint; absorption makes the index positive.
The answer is -0.2 Angstrom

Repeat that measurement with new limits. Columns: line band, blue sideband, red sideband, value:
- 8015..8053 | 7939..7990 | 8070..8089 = 0.25 Angstrom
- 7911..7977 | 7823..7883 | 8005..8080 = 0.43 Angstrom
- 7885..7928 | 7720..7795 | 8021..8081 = -0.27 Angstrom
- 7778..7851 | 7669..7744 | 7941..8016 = 0.93 Angstrom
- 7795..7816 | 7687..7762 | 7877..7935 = 0.14 Angstrom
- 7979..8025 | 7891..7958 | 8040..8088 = -0.32 Angstrom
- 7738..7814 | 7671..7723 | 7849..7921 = 0.47 Angstrom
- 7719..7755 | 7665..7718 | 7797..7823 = -1.03 Angstrom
